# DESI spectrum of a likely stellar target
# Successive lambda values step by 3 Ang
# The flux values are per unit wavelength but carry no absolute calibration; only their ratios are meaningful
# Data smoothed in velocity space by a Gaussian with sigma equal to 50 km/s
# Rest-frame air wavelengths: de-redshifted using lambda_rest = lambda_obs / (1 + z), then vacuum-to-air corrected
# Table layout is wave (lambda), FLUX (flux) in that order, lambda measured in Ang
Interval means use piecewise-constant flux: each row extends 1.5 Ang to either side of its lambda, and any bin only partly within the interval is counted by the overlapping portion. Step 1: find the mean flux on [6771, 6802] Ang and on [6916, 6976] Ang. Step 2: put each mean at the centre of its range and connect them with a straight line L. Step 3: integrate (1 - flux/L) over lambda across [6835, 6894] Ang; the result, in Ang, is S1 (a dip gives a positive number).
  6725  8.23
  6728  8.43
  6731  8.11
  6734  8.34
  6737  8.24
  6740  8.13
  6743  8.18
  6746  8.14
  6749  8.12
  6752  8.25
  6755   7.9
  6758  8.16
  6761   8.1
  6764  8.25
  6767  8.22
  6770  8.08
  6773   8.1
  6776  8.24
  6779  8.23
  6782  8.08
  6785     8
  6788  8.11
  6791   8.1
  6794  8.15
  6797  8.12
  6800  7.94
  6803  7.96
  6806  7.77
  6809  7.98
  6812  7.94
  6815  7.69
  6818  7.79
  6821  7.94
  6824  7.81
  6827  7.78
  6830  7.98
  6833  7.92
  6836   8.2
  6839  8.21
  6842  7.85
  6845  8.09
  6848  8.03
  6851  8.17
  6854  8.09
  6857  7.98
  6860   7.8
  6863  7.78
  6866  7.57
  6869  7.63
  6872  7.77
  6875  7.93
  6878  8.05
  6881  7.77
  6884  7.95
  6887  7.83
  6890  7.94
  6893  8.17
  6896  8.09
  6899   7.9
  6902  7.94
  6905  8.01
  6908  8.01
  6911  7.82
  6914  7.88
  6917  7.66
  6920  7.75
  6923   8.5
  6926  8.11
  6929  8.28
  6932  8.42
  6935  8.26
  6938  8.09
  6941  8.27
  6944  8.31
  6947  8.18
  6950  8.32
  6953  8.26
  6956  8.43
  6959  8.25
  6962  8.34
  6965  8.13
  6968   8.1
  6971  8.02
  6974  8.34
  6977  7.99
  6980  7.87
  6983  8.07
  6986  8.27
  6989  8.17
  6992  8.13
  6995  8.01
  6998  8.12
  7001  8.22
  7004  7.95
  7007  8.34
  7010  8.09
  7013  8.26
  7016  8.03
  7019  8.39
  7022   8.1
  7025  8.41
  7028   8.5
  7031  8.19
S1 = 1.6 Ang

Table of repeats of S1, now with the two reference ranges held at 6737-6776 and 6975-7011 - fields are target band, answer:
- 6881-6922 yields 1.01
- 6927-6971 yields -0.74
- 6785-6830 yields 1.09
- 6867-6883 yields 0.59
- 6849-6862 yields 0.20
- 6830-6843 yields 0.14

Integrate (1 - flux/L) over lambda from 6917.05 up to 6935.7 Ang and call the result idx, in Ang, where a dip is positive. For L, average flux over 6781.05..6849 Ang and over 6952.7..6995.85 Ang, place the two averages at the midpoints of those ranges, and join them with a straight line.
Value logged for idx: -0.2 Ang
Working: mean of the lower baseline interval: 7.97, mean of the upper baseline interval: 8.16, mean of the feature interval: 8.17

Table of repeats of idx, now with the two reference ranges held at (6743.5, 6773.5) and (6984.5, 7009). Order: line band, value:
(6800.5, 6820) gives 0.66 Ang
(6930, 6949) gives -0.26 Ang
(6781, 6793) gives 0.09 Ang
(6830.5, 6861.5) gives 0.41 Ang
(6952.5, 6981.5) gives -0.08 Ang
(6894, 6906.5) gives 0.23 Ang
